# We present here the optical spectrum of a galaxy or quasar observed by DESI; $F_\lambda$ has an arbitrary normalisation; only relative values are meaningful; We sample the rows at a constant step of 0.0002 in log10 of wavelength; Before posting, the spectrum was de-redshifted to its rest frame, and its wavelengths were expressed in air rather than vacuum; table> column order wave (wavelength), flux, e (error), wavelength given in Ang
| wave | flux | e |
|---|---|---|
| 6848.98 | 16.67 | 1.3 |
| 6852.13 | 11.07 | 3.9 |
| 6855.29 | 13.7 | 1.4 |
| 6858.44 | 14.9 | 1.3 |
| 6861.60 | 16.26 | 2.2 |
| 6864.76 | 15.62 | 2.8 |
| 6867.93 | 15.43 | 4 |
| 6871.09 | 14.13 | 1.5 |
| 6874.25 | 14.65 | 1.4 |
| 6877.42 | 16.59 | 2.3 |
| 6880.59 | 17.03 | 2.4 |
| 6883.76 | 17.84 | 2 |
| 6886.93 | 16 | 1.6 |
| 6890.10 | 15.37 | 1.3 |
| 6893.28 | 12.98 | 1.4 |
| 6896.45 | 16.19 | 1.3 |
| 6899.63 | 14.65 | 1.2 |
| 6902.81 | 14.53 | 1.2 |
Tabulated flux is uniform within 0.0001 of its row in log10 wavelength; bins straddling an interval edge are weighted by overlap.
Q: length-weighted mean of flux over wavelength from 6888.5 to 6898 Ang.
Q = 14.8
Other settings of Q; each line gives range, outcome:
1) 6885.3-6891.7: 15.7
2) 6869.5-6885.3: 16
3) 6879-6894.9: 15.8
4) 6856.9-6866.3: 15.6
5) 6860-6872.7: 15.4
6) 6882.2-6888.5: 16.9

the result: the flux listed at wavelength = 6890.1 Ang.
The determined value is 15.37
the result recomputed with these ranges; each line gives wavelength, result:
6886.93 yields 16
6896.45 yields 16.19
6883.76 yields 17.84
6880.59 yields 17.03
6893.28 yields 12.98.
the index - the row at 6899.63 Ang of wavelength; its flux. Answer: 14.65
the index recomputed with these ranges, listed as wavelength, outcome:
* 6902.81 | 14.53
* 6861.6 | 16.26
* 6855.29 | 13.7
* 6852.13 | 11.07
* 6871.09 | 14.13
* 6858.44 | 14.9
